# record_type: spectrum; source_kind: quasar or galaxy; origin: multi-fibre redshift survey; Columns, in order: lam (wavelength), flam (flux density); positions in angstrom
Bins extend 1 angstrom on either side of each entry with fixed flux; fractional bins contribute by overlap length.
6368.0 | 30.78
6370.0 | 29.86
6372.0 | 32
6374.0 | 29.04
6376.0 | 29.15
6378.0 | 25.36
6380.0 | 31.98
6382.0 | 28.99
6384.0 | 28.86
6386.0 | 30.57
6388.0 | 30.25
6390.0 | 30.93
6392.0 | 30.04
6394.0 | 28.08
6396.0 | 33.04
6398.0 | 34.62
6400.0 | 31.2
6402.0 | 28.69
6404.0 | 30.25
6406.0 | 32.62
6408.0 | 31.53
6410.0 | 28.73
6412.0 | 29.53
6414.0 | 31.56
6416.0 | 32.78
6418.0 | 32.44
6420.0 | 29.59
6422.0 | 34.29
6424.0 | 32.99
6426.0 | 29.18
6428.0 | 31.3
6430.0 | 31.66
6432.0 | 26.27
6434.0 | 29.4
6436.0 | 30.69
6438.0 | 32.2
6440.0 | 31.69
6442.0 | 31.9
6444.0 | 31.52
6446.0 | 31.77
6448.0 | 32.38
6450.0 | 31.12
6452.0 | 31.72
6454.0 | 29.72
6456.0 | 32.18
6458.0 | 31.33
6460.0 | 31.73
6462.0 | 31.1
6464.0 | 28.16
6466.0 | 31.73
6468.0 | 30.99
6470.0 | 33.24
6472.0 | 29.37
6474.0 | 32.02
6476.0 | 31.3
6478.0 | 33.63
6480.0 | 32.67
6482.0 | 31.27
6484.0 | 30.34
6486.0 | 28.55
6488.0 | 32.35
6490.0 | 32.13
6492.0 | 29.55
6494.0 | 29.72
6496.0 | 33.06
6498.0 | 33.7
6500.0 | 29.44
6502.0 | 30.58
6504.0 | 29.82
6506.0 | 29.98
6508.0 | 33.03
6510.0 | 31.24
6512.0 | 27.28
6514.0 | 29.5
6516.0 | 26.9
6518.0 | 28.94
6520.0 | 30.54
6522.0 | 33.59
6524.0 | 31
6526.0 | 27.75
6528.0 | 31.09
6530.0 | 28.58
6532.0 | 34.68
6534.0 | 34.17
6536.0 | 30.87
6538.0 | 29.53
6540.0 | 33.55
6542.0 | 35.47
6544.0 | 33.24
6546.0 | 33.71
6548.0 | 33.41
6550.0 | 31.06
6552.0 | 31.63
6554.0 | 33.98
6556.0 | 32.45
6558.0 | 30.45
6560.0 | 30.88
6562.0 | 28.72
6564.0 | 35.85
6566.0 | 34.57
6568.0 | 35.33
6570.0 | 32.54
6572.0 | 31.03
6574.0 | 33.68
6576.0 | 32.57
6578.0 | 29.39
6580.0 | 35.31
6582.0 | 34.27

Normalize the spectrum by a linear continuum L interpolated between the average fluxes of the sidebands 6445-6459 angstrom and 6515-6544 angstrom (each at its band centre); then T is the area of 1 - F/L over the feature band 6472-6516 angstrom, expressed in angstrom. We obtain 0.7 angstrom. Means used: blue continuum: 31.5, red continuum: 31.3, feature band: 30.9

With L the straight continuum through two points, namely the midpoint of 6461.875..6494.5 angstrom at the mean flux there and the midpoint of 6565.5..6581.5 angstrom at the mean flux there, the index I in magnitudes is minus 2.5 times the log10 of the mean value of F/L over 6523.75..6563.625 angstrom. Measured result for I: 0.02 mag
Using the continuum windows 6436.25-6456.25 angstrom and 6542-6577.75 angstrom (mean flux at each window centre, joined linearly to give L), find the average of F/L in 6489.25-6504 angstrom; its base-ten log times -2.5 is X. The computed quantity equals 0.03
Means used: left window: 31.6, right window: 32.7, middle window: 31.1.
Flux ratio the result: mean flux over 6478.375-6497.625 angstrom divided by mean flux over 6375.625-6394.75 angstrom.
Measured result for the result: 1.06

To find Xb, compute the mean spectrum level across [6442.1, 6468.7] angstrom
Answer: 31.2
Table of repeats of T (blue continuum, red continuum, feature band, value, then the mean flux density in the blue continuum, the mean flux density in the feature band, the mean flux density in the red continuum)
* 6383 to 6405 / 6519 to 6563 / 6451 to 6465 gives 0.1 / 30.6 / 30.8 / 31.8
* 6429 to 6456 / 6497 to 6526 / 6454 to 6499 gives -1.0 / 31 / 31.3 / 30.3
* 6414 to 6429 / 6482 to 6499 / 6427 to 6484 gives 0.5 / 31.8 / 31.2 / 31.2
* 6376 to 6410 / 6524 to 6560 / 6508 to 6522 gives 0.9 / 30.4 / 29.7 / 32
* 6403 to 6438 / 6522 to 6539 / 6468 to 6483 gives -0.4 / 30.9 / 31.9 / 31.1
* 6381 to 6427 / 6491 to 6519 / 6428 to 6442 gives 0.1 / 30.9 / 30.5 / 30.2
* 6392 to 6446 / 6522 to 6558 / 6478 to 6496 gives 0.3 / 31.1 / 31.1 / 32.1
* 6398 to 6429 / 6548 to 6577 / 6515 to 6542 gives 1.0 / 31.2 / 31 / 32.5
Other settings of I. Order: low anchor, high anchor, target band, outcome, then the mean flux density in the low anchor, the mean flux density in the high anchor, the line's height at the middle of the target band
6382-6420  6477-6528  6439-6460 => -0.03 mag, 30.8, 30.7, 30.7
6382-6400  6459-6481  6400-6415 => 0.01 mag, 30.7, 31.4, 30.9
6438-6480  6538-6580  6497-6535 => 0.05 mag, 31.5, 32.7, 32.2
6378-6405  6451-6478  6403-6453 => -0.01 mag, 30.4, 31.2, 30.8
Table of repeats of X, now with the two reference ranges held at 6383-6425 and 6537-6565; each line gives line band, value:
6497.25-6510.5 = 0.03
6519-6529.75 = 0.05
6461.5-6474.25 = 0.03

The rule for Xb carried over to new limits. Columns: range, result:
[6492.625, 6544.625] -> 31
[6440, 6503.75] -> 31.3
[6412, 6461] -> 31.3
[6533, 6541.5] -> 32.2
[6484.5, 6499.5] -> 31.2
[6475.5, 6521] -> 30.7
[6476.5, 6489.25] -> 31.5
